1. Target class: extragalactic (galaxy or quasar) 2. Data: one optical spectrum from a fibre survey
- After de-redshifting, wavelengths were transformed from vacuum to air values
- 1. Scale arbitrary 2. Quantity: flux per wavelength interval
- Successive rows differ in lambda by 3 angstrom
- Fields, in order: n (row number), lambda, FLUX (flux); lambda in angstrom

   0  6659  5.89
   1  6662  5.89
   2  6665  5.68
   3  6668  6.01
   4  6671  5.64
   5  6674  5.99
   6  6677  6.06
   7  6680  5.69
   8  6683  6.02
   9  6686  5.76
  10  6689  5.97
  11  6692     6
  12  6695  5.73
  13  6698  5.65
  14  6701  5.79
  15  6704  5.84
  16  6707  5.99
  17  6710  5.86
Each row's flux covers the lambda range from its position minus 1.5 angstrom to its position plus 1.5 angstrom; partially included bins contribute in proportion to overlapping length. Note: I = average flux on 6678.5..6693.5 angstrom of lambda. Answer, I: 5.89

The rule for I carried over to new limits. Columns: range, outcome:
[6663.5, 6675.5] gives 5.83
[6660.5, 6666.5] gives 5.78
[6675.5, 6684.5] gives 5.92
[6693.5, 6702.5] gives 5.72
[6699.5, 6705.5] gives 5.82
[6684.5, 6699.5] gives 5.82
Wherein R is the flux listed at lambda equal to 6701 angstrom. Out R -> 5.79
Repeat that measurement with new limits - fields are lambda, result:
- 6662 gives 5.89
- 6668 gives 6.01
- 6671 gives 5.64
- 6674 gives 5.99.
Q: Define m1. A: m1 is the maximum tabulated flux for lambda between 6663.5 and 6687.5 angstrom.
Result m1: 6.06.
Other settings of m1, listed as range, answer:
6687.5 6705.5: 6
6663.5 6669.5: 6.01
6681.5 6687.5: 6.02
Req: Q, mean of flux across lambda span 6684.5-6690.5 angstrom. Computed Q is 5.86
